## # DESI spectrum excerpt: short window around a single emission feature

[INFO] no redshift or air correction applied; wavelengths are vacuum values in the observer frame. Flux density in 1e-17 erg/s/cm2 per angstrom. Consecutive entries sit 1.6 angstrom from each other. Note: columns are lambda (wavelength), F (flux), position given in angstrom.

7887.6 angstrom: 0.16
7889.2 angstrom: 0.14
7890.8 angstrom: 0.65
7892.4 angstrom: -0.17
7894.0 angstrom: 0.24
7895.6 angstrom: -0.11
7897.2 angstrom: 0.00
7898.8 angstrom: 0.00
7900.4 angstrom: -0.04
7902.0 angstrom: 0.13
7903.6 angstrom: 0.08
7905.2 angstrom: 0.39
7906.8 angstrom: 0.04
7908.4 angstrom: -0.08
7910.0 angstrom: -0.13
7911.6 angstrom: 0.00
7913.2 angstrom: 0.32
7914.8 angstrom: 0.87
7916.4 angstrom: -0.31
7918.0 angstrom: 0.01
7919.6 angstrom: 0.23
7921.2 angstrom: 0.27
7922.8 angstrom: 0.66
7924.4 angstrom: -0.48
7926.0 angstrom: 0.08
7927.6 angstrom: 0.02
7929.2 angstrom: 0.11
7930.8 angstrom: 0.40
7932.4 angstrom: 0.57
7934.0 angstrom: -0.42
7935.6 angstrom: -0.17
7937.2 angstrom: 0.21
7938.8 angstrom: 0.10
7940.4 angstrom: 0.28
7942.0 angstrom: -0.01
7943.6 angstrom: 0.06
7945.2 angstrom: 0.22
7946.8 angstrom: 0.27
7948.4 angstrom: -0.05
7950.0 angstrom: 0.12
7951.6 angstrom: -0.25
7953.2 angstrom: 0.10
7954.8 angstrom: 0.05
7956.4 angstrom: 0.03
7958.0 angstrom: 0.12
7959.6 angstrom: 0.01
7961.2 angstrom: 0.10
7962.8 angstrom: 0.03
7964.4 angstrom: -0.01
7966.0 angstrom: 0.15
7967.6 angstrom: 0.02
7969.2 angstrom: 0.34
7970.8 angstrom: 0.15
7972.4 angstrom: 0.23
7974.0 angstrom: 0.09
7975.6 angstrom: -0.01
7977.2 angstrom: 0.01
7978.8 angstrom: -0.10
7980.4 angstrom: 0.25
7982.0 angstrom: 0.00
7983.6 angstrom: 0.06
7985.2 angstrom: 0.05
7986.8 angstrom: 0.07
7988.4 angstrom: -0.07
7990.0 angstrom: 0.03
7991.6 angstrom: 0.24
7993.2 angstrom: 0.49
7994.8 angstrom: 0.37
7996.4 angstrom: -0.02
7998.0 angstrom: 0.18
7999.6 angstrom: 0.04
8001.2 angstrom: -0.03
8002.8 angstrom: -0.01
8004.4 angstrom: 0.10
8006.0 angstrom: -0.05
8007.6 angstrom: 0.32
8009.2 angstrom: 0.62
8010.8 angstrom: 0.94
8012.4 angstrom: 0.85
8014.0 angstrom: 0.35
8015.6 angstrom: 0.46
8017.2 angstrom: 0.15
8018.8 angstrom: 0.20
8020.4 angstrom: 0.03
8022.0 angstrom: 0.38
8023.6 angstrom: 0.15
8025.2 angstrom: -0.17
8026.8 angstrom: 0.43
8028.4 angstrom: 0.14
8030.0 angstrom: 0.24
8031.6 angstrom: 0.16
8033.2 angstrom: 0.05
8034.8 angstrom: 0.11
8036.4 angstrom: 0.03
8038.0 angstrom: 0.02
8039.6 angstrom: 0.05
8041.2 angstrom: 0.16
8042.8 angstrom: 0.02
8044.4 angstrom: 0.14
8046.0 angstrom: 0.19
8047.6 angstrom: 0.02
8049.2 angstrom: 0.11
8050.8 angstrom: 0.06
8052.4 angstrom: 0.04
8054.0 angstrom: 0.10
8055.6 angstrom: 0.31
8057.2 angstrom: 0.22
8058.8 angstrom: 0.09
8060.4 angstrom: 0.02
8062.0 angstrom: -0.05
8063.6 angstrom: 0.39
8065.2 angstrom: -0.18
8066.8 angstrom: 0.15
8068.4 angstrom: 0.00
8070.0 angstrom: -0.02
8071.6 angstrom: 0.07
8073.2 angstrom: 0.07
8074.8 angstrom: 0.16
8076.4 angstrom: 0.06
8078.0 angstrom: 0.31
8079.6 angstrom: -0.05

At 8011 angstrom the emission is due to H-gamma 4340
